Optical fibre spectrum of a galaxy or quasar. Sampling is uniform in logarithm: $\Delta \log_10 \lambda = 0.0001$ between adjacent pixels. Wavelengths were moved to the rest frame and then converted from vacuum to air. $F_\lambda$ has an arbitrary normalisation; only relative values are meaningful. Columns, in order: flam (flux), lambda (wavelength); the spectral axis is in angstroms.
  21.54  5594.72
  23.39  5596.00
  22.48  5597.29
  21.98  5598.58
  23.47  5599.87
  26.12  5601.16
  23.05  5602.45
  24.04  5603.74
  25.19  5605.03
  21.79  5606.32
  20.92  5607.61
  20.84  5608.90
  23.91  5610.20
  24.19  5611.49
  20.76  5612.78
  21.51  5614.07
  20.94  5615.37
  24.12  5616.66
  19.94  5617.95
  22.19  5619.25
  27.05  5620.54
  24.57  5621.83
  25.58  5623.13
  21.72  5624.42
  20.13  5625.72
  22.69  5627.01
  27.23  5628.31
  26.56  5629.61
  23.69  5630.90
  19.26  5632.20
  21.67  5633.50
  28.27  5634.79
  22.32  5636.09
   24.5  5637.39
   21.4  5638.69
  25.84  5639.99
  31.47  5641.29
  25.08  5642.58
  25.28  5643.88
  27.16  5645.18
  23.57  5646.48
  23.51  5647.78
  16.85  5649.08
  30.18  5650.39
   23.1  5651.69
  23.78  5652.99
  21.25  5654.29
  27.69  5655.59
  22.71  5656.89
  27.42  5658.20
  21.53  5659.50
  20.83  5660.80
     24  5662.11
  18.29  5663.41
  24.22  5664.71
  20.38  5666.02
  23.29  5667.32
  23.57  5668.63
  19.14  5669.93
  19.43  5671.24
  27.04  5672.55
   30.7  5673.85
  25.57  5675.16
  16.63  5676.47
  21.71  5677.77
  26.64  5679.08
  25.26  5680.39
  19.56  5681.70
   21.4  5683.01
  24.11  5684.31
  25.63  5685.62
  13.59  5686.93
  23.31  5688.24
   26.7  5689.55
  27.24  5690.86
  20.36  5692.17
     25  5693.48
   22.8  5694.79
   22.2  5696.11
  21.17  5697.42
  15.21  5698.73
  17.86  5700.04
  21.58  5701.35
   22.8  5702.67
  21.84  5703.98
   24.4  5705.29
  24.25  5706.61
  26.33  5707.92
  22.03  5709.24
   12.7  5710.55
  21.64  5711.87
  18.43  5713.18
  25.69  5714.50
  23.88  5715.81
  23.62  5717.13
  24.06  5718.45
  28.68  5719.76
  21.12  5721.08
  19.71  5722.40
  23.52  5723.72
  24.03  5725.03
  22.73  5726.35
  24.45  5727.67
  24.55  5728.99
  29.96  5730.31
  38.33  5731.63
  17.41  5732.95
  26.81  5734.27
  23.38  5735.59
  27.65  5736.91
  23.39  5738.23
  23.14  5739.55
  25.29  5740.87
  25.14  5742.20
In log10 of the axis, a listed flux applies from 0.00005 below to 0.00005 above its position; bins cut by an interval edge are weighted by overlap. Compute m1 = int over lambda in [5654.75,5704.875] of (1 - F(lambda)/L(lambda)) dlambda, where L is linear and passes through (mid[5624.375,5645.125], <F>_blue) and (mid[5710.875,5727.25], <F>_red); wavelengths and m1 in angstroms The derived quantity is 2.1 angstroms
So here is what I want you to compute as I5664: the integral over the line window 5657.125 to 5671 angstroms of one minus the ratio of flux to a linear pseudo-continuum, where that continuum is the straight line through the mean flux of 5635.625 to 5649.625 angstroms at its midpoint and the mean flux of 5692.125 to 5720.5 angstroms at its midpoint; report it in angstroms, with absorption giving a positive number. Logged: 0.8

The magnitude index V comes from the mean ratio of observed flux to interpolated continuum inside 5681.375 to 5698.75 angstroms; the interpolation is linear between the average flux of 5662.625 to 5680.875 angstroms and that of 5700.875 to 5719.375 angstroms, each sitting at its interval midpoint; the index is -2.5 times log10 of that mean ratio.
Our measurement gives 0.02 mag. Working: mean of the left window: 23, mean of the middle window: 22.3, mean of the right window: 22.5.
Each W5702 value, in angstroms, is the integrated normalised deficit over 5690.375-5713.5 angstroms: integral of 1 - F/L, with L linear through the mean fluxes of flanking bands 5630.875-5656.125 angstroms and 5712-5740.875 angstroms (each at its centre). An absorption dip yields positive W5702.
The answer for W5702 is 2.7 angstroms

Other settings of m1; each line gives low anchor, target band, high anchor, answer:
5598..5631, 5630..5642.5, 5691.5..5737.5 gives -0.6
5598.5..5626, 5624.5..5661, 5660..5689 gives -2.2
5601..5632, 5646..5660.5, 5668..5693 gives -0.4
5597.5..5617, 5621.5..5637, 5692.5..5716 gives -0.8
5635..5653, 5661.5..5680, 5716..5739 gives 1.4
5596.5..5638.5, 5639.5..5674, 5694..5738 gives -1.0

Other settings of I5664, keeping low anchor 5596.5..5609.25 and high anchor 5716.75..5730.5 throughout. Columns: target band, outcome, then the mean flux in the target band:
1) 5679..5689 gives 0.62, 22.2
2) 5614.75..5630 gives -0.20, 23.5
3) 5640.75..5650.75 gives -0.76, 25.2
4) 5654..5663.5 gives 0.08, 23.3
